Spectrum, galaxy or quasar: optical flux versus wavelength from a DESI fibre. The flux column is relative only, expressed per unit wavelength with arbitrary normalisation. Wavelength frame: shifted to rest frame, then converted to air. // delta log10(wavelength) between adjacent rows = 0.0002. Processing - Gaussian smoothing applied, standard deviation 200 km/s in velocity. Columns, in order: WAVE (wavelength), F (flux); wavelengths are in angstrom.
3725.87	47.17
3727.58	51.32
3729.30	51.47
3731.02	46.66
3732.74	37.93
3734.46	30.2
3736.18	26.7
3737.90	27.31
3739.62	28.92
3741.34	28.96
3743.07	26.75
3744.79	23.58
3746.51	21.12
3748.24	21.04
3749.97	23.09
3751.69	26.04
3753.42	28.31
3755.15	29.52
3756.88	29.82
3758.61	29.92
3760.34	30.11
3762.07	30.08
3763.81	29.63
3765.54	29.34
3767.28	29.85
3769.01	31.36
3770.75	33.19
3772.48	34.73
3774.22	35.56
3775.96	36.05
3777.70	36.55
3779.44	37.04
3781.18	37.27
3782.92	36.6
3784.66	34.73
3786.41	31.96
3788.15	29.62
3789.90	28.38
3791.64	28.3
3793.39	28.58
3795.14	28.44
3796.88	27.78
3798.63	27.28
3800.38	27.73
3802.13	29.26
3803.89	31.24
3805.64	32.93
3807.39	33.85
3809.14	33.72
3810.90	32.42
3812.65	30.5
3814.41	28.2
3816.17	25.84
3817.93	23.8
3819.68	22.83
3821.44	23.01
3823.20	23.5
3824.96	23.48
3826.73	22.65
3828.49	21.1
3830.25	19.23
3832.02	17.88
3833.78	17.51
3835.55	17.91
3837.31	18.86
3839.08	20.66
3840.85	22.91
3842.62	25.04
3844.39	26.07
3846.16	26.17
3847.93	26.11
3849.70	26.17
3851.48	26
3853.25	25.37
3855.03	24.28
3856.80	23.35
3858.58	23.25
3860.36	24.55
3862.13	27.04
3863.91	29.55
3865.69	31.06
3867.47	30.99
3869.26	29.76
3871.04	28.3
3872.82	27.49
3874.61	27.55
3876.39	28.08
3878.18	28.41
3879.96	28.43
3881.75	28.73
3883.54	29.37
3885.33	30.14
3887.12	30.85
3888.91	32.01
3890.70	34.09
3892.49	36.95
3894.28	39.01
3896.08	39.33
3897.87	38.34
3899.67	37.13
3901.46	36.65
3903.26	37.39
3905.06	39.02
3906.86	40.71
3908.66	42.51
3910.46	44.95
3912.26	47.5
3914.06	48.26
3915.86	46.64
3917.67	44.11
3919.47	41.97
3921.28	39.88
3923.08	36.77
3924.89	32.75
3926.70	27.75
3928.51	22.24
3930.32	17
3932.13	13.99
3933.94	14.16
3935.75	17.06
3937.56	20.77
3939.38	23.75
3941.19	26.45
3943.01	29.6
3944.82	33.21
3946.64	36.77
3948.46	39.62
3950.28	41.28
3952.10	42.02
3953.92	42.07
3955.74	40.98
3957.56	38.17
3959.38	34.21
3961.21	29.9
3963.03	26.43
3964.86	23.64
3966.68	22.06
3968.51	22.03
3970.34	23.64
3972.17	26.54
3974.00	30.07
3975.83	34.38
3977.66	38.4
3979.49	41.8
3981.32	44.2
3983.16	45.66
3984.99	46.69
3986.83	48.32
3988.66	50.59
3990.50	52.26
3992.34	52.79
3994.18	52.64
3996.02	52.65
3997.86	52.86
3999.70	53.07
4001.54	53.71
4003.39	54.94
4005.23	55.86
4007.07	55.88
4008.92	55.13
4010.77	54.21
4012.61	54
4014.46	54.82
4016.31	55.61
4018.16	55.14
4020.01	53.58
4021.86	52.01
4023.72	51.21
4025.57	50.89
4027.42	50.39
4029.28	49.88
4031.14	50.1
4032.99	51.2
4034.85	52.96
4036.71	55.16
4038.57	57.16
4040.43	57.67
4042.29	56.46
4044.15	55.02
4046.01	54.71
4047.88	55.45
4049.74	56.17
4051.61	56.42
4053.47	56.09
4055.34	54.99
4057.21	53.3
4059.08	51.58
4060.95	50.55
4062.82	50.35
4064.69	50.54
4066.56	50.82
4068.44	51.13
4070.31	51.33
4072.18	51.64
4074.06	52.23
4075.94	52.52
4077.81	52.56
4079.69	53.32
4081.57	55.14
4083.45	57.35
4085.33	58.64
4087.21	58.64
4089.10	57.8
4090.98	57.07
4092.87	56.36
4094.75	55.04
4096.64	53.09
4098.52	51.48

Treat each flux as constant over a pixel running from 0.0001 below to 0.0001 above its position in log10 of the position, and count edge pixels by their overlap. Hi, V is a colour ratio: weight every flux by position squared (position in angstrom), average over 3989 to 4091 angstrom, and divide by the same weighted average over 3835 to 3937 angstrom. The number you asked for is 1.90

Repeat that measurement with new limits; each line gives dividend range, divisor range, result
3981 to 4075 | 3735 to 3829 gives 2.06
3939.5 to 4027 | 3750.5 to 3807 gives 1.54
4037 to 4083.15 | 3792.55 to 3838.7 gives 2.37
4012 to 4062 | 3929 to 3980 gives 1.90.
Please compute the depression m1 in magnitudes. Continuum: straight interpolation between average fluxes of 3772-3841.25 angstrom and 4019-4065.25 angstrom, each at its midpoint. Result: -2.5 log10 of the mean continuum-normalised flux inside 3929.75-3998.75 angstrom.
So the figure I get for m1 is 0.28 mag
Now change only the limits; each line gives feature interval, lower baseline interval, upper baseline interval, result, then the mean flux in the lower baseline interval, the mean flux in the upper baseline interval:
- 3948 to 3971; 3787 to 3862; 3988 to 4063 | 0.33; 25.6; 53.7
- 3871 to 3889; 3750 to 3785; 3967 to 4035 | 0.34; 32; 47.9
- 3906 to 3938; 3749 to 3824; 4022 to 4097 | 0.24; 30.2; 53.8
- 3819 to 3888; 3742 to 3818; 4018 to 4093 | 0.40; 30.1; 53.8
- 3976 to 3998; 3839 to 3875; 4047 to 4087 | -0.10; 26.4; 53.5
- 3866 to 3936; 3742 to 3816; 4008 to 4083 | 0.22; 30.2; 53.4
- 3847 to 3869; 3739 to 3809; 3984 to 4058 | 0.39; 30.2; 53.5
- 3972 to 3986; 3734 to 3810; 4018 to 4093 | 0.21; 30.1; 53.8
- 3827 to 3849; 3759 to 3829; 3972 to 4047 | 0.50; 30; 50.8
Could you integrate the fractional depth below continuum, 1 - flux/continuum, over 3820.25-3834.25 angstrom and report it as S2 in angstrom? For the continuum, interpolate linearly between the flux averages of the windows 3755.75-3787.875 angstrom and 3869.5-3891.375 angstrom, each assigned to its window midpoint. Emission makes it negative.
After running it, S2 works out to 4.5 angstrom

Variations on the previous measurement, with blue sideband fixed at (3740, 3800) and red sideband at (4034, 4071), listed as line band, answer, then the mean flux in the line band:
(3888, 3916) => 0.9 angstrom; 39.9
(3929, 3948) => 8.9 angstrom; 23.7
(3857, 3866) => 2.7 angstrom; 26.6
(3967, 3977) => 4.2 angstrom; 27.3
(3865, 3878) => 3.2 angstrom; 28.9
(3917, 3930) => 2.7 angstrom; 34.1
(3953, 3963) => 2.1 angstrom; 36.1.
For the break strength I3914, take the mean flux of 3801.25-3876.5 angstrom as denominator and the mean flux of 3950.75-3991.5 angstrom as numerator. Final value 1.4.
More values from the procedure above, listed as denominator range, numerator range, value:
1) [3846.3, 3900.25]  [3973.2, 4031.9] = 1.69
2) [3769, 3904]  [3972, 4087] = 1.79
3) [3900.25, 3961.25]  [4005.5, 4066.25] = 1.56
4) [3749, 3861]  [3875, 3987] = 1.22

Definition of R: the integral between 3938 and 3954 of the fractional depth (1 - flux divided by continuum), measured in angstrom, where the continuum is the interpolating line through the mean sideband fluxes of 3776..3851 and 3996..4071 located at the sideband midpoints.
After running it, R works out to 3.34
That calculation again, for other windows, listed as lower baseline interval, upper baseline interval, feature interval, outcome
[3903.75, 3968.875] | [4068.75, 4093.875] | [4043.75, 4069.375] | -1.1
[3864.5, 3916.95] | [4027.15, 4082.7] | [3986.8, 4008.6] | -2.9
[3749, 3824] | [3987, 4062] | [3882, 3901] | 2.8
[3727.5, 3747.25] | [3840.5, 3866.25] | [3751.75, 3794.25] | -1.7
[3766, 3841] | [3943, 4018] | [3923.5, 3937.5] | 6.3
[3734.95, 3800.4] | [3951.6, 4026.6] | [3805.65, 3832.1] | 5.7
